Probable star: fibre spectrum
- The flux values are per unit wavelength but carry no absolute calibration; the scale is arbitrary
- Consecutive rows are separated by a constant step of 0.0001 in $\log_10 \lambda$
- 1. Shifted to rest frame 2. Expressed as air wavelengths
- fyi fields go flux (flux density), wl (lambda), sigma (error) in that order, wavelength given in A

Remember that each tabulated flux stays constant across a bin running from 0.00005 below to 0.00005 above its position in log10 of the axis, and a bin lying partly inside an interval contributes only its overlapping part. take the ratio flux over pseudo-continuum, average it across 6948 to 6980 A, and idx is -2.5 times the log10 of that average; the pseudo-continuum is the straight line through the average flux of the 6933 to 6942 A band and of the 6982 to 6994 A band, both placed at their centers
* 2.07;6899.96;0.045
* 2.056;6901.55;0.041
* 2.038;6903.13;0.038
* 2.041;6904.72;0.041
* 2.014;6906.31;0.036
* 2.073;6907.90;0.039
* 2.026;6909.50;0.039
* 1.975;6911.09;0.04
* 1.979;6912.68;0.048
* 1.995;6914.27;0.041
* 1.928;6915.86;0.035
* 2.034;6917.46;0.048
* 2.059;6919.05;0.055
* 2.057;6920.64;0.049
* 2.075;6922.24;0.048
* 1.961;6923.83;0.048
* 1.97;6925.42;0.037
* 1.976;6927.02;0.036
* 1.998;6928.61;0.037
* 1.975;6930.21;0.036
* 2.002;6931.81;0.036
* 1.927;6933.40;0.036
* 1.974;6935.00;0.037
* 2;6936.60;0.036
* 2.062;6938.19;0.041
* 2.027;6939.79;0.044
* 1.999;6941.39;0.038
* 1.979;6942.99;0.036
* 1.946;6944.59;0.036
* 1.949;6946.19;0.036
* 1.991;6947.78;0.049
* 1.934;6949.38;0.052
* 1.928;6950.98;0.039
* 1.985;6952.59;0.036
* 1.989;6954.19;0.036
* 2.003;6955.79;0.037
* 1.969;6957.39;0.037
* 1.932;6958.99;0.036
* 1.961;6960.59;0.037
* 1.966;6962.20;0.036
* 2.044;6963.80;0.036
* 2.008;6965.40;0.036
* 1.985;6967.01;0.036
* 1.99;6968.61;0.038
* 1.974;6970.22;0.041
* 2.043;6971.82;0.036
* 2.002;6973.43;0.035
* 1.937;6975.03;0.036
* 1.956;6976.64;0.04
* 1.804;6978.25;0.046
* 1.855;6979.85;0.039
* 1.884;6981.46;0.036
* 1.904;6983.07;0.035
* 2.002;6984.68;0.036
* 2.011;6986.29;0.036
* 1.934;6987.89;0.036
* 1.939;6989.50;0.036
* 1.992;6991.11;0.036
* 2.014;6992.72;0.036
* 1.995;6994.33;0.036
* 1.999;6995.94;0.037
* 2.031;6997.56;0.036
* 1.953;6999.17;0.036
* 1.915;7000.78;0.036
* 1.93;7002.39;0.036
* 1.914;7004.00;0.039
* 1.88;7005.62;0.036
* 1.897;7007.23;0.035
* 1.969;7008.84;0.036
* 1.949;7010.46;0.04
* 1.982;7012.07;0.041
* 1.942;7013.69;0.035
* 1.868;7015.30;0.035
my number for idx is 0.01 mag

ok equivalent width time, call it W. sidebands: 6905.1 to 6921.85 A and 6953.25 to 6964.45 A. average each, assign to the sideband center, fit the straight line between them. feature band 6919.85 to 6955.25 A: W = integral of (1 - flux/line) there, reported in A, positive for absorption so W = 0.2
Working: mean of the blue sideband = 2.02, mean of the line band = 1.99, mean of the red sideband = 1.98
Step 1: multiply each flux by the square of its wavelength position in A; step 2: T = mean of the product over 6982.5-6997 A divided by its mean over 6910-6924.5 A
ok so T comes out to 1.01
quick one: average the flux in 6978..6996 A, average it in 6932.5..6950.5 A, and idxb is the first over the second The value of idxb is 0.98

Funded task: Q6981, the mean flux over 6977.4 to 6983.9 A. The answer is 1.86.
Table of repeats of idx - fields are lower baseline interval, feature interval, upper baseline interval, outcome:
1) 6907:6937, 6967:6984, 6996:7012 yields 0.01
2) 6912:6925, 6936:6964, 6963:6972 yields 0.01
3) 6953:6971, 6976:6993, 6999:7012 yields 0.01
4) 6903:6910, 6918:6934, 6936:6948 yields 0.01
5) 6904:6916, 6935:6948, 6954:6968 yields 0.00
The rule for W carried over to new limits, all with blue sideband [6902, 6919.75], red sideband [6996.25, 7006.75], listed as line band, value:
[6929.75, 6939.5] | 0.0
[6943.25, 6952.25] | 0.1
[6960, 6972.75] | -0.2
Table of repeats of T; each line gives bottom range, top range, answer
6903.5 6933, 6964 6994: 0.99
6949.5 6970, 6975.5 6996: 0.99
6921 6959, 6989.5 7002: 1.01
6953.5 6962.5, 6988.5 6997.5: 1.02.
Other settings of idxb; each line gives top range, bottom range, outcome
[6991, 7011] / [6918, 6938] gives 0.98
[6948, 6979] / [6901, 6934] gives 0.98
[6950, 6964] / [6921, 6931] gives 0.99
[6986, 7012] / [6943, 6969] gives 0.99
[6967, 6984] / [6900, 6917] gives 0.96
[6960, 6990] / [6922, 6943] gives 0.98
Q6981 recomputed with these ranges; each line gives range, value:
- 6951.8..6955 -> 1.99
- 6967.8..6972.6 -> 2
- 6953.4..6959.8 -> 1.98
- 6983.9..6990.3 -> 1.97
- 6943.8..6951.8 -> 1.95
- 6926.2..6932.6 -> 1.99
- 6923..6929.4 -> 1.98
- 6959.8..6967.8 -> 1.99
